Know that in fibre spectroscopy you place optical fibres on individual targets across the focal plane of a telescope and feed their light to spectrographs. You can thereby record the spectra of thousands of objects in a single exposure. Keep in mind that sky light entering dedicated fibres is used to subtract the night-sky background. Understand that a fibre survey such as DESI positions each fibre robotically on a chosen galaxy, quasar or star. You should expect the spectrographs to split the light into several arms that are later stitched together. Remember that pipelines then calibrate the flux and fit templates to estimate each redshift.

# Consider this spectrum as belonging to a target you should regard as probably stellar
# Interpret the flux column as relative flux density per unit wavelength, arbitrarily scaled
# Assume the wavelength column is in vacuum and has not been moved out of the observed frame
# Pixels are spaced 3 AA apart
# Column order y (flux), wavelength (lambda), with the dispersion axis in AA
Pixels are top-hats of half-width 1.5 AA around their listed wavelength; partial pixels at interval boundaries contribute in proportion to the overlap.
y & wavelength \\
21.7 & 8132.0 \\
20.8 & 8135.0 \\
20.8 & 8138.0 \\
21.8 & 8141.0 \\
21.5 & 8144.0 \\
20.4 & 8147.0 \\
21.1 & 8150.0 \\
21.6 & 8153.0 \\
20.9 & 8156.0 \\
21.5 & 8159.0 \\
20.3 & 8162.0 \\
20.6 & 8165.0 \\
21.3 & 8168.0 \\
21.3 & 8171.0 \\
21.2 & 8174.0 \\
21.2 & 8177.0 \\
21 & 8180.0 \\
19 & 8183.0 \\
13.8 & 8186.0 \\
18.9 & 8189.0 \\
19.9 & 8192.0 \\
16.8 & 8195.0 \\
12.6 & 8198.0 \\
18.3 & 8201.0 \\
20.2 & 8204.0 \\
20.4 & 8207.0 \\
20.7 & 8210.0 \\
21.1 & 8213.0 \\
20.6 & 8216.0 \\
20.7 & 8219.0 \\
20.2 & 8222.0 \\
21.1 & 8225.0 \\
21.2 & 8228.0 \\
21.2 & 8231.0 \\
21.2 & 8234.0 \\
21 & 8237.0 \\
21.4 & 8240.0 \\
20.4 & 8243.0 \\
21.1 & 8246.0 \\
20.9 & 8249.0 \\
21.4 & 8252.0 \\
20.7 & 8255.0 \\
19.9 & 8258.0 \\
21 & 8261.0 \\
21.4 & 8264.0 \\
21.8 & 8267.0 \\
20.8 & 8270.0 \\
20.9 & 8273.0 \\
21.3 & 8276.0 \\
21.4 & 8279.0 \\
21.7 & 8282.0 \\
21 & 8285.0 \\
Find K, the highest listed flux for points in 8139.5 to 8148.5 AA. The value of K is 21.8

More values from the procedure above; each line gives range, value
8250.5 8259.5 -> 21.4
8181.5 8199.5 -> 19.9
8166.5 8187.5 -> 21.3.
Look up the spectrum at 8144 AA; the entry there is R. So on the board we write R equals 21.5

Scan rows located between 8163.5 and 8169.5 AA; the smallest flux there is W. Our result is 20.6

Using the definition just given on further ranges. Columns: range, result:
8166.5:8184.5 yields 19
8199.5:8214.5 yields 18.3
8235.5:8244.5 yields 20.4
